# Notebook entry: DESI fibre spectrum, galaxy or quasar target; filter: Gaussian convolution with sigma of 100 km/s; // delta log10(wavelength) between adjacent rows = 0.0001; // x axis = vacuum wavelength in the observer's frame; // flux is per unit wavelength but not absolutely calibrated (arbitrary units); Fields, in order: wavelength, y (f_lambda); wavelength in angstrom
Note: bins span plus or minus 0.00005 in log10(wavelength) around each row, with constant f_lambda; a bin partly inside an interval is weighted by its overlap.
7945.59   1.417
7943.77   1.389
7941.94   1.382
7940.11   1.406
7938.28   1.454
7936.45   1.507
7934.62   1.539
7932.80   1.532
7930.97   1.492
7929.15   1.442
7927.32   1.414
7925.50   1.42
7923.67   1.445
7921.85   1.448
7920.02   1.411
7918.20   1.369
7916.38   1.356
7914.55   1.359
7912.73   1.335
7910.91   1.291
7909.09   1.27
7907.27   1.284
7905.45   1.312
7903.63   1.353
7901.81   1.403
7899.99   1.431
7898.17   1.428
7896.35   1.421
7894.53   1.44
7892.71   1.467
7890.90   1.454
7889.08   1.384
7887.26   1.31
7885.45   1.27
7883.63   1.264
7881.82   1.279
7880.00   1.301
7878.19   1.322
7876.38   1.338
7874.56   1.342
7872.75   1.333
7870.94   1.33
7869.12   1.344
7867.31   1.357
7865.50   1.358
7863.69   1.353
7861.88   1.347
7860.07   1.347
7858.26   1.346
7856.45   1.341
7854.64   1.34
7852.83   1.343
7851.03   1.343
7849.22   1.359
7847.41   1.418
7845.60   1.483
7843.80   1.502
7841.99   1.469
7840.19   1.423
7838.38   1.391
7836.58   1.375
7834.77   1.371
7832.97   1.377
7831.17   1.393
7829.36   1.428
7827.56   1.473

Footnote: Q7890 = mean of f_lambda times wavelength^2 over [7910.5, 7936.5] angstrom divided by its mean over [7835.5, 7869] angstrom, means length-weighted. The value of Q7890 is 1.05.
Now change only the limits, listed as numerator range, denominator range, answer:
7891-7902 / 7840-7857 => 1.04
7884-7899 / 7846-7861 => 1.03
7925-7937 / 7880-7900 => 1.09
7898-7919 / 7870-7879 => 1.02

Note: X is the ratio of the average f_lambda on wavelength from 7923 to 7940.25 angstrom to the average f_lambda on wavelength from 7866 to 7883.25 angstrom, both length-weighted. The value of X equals 1.1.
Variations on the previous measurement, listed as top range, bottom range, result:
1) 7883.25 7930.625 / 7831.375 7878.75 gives 1.00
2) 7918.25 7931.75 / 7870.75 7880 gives 1.08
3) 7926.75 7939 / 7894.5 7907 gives 1.07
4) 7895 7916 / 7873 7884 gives 1.03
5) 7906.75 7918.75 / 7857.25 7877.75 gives 0.98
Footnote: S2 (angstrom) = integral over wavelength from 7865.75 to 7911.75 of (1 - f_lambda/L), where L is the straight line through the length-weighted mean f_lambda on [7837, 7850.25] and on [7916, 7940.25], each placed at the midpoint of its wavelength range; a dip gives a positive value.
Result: 2.9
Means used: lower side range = 1.43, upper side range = 1.45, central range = 1.35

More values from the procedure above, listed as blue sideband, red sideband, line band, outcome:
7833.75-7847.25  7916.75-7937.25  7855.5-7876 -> 1.3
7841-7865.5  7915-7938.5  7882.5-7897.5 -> 0.4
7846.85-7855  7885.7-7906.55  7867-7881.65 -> 0.5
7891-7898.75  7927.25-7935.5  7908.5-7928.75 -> 1.3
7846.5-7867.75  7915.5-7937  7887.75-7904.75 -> -0.1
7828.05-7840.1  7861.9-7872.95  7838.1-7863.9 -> -0.3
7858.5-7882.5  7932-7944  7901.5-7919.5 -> 1.0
